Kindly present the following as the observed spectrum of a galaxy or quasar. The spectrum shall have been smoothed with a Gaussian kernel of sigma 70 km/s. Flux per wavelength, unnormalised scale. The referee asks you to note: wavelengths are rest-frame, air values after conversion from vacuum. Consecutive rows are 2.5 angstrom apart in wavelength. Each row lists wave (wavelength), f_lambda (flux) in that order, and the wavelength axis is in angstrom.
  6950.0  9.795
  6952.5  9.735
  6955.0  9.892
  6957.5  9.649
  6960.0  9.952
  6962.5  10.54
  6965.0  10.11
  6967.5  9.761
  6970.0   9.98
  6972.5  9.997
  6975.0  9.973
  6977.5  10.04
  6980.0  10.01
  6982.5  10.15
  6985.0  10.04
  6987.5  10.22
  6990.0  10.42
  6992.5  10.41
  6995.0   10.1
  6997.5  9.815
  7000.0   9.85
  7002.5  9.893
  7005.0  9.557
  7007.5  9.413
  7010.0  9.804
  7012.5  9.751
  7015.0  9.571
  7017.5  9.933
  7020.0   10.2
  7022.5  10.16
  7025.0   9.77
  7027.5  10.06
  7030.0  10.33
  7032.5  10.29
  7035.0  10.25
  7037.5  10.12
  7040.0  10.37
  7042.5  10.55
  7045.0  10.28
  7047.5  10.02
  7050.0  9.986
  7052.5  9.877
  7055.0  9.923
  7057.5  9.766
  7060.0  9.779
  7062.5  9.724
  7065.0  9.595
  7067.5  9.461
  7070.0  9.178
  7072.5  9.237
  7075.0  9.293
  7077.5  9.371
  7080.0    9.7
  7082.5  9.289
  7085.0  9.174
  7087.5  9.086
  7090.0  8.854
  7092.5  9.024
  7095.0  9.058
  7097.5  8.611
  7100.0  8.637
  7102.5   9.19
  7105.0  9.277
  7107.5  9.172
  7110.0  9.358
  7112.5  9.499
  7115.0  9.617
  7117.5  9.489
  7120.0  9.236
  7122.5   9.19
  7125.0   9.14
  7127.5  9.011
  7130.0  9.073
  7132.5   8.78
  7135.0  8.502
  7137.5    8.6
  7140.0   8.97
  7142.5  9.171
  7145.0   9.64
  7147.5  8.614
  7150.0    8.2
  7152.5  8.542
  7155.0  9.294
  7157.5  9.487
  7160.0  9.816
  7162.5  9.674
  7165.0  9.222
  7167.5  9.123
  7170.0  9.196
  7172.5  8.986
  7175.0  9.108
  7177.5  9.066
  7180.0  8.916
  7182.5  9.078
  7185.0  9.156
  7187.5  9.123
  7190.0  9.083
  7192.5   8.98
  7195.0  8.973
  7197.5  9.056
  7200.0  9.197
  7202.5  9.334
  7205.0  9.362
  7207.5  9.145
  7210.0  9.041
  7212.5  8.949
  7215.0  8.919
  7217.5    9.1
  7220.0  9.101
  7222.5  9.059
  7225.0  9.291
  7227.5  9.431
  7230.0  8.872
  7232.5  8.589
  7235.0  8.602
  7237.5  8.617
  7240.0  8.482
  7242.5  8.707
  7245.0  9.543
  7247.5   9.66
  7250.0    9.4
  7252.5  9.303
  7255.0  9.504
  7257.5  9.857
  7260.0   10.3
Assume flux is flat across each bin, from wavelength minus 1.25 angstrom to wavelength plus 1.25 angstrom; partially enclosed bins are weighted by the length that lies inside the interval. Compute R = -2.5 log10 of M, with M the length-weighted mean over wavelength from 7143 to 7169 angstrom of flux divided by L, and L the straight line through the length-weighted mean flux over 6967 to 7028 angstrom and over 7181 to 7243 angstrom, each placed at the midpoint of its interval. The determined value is 0.01 mag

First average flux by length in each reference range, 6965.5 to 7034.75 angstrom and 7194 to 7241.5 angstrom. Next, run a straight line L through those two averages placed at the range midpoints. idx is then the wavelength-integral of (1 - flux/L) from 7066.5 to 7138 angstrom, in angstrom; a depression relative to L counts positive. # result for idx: 2.85 angstrom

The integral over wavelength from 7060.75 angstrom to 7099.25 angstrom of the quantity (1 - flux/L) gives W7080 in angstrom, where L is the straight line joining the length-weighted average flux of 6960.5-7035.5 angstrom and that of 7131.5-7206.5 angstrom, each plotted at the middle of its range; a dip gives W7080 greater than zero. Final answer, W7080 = 1.3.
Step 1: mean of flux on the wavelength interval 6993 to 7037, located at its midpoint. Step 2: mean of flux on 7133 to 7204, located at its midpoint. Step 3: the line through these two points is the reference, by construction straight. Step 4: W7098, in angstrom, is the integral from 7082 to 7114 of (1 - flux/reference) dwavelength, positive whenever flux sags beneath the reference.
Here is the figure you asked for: 1.3 angstrom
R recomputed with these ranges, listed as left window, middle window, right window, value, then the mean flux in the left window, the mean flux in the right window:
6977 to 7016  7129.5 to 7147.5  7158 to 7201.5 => 0.05 mag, 9.94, 9.17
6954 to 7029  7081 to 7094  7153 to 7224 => 0.06 mag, 9.97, 9.16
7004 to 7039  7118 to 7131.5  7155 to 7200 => 0.03 mag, 9.95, 9.18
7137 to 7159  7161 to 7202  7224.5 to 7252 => -0.02 mag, 8.97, 9.02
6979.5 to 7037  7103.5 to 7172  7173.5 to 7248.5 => 0.03 mag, 10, 9.05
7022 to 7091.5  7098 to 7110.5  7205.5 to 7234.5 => 0.05 mag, 9.76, 9.04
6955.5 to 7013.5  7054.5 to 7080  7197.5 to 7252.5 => 0.02 mag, 9.98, 9.07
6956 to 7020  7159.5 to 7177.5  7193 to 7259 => 0.01 mag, 9.96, 9.12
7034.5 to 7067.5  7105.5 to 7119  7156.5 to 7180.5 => 0.02 mag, 9.99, 9.27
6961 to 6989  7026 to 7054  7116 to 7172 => -0.05 mag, 10.1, 9.09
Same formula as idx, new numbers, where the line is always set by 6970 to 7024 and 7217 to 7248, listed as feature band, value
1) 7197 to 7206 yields -0.13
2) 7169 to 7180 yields 0.19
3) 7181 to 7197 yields 0.18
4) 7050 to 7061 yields -0.15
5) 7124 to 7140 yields 0.93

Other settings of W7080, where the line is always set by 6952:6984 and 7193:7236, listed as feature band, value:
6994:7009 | 0.1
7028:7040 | -0.6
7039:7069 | -0.8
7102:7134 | 0.7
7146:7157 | 0.7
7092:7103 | 0.7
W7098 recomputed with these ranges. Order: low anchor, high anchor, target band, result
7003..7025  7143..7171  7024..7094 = -0.89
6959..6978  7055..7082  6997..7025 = 0.03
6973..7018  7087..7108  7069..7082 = -0.24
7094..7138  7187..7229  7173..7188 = 0.08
